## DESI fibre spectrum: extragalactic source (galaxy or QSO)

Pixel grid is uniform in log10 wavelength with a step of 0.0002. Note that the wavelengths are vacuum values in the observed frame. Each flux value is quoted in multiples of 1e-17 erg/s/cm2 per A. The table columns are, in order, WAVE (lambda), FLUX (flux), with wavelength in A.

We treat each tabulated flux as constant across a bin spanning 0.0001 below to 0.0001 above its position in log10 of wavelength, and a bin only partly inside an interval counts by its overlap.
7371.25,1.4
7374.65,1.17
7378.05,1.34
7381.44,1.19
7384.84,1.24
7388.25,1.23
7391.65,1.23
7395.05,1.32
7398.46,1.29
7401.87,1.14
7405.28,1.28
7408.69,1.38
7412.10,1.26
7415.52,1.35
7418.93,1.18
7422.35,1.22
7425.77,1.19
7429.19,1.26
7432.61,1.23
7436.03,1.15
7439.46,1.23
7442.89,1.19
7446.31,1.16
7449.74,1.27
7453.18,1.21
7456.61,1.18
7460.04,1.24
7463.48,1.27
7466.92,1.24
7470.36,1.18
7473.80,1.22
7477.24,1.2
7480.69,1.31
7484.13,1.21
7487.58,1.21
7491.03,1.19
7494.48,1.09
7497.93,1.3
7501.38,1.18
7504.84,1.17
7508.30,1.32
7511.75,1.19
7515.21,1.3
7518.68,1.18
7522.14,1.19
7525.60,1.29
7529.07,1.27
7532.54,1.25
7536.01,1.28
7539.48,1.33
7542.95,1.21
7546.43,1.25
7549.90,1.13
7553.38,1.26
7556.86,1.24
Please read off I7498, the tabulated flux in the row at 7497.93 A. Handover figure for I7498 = 1.3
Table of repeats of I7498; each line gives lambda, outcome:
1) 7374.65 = 1.17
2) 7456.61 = 1.18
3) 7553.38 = 1.26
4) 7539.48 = 1.33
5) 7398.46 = 1.29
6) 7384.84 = 1.24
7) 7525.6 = 1.29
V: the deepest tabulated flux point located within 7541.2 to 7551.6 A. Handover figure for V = 1.13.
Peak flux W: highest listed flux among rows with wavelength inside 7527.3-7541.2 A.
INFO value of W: 1.33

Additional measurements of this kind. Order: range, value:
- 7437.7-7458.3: 1.27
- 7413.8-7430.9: 1.35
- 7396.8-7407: 1.29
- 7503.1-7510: 1.32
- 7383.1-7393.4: 1.24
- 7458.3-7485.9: 1.31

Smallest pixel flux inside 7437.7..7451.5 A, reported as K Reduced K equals 1.16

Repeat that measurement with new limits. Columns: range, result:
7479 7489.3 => 1.21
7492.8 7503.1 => 1.09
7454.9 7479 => 1.18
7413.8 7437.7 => 1.15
